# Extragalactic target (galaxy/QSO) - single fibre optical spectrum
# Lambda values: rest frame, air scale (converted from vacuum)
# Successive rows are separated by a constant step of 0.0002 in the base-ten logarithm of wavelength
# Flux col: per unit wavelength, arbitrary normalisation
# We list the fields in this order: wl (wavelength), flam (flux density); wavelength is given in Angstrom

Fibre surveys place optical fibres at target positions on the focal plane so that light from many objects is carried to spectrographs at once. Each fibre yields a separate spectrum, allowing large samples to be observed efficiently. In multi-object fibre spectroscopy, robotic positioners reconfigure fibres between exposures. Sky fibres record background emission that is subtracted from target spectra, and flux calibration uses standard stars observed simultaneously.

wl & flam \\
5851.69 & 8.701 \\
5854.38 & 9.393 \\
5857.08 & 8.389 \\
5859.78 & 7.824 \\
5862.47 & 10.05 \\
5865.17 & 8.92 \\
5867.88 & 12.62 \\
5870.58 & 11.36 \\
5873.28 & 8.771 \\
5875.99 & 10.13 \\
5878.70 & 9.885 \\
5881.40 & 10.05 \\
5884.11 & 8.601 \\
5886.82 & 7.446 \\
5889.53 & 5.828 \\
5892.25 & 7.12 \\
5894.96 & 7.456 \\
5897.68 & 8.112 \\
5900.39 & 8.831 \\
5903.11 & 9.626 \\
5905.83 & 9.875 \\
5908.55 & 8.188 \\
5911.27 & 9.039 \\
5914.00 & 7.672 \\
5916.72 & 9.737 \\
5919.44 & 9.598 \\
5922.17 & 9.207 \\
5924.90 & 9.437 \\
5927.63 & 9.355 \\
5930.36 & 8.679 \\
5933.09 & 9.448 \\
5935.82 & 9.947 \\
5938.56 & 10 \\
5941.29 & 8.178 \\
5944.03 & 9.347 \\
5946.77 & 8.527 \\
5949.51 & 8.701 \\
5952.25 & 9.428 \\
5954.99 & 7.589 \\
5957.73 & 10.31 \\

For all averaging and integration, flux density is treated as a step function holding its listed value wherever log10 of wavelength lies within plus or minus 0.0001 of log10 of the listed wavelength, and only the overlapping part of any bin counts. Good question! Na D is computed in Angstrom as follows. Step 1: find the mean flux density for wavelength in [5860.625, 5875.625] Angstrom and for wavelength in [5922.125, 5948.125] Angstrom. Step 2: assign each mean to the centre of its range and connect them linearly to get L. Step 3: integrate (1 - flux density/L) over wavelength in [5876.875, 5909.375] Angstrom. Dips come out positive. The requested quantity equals 4.7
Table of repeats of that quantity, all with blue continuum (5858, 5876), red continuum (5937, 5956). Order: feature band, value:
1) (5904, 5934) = 0.3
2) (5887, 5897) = 2.7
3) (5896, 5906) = 0.5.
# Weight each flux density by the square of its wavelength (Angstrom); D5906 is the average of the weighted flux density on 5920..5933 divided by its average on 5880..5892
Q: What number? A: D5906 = 1.18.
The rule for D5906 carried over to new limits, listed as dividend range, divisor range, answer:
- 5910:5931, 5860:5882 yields 0.92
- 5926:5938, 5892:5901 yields 1.20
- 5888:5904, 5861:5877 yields 0.76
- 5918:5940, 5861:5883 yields 0.95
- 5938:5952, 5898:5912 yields 1.00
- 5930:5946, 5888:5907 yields 1.16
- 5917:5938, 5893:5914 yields 1.10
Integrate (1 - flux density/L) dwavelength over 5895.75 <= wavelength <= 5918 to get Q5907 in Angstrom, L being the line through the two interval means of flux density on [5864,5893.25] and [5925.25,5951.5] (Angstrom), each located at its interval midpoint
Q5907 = 0.8 Angstrom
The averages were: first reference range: 9.18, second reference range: 9.15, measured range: 8.84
